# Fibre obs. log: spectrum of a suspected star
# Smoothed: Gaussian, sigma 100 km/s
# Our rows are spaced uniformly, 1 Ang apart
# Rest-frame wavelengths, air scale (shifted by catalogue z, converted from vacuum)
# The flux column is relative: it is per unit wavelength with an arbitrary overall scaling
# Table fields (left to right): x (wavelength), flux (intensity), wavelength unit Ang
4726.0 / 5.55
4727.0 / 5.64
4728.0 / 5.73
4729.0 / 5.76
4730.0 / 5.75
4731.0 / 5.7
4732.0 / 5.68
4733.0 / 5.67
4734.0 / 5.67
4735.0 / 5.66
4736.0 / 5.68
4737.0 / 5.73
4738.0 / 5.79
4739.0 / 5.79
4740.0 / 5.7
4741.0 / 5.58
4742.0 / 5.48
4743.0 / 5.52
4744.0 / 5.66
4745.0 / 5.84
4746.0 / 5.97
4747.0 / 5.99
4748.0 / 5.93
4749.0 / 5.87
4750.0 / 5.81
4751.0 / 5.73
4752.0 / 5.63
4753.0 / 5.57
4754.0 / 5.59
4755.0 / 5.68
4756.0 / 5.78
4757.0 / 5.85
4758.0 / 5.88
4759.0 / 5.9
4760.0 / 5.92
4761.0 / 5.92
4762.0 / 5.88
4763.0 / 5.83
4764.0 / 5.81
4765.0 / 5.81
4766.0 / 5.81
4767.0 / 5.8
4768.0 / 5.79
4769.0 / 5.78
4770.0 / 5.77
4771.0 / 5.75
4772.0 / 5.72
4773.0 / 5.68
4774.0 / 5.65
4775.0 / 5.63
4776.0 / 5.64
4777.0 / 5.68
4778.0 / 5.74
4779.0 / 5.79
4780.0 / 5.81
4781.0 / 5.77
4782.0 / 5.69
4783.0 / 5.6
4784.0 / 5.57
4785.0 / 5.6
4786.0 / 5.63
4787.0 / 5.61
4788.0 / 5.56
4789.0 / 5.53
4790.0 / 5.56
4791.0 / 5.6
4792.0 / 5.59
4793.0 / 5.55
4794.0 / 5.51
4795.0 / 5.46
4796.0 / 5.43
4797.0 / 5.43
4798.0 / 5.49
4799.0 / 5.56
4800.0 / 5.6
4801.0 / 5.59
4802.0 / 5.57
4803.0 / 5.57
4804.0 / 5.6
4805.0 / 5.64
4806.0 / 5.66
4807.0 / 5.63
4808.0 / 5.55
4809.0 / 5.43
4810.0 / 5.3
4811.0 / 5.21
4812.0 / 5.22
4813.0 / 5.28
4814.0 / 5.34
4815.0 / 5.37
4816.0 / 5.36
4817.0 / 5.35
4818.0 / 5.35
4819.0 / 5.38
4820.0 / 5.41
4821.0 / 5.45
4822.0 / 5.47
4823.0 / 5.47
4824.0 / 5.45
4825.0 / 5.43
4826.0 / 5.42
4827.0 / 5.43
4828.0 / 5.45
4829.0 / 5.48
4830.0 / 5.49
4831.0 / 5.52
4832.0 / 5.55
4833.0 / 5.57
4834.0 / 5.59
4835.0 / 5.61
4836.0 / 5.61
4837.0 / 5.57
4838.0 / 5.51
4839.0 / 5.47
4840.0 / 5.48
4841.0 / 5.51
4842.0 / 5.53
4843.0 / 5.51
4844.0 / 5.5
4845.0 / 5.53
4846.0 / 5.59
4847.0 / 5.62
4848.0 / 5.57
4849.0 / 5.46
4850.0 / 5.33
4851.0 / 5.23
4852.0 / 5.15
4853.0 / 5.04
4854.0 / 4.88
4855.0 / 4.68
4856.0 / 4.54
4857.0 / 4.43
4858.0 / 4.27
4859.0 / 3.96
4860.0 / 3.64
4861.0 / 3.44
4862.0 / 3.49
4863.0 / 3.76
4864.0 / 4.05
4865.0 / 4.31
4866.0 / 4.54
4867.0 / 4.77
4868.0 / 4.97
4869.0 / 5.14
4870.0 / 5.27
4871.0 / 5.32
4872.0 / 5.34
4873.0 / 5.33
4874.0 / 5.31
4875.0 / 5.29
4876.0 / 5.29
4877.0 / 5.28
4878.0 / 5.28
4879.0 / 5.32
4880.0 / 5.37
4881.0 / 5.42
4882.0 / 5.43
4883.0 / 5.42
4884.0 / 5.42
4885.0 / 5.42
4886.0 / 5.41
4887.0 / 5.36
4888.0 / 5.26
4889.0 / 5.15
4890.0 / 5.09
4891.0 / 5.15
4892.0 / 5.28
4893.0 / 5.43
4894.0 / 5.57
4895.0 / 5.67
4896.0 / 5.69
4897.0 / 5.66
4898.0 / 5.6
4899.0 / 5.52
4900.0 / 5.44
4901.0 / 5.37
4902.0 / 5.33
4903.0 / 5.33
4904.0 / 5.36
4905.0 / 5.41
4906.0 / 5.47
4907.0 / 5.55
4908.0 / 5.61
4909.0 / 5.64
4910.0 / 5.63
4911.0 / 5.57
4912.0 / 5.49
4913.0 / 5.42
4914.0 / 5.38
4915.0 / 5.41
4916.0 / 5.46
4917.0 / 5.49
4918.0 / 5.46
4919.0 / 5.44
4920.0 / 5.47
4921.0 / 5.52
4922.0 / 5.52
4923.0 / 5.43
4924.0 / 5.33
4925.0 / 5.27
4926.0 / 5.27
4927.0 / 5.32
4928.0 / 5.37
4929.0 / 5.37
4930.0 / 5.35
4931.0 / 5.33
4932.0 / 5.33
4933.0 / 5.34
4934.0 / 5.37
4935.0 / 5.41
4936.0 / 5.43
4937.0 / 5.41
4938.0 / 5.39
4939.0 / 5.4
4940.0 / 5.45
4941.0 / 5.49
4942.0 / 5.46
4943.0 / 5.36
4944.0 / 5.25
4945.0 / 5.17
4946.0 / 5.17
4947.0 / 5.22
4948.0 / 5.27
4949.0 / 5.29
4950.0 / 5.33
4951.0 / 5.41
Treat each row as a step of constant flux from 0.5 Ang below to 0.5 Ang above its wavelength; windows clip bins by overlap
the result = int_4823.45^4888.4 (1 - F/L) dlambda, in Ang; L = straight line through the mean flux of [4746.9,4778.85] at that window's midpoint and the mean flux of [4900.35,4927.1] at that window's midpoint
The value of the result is 4.9 Ang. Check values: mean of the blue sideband 5.77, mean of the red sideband 5.44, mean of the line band 5.15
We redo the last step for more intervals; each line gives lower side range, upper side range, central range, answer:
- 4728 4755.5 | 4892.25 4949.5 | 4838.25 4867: 3.60 Ang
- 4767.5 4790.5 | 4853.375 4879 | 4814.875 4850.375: -2.99 Ang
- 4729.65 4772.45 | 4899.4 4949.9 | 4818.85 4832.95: 0.36 Ang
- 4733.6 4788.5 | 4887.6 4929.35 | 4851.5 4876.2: 3.95 Ang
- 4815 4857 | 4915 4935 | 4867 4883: 0.34 Ang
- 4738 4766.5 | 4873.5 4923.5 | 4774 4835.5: 1.39 Ang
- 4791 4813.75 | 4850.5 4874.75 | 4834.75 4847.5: -1.56 Ang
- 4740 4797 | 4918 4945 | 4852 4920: 4.07 Ang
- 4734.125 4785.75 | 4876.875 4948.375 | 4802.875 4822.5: 0.70 Ang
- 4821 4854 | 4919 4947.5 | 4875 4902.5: 0.10 Ang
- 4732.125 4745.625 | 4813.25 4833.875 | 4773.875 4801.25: -0.31 Ang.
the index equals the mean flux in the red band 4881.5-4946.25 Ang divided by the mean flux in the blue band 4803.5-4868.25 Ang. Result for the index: 1.05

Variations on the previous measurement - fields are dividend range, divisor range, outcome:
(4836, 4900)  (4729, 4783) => 0.89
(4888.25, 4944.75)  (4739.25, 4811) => 0.96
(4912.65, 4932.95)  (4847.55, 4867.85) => 1.19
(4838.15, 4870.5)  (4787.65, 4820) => 0.89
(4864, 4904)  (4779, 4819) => 0.96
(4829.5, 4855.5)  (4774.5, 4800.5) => 0.97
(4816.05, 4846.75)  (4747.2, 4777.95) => 0.95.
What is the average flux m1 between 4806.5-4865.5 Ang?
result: 5.17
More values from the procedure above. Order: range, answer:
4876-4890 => 5.34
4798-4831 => 5.45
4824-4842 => 5.51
